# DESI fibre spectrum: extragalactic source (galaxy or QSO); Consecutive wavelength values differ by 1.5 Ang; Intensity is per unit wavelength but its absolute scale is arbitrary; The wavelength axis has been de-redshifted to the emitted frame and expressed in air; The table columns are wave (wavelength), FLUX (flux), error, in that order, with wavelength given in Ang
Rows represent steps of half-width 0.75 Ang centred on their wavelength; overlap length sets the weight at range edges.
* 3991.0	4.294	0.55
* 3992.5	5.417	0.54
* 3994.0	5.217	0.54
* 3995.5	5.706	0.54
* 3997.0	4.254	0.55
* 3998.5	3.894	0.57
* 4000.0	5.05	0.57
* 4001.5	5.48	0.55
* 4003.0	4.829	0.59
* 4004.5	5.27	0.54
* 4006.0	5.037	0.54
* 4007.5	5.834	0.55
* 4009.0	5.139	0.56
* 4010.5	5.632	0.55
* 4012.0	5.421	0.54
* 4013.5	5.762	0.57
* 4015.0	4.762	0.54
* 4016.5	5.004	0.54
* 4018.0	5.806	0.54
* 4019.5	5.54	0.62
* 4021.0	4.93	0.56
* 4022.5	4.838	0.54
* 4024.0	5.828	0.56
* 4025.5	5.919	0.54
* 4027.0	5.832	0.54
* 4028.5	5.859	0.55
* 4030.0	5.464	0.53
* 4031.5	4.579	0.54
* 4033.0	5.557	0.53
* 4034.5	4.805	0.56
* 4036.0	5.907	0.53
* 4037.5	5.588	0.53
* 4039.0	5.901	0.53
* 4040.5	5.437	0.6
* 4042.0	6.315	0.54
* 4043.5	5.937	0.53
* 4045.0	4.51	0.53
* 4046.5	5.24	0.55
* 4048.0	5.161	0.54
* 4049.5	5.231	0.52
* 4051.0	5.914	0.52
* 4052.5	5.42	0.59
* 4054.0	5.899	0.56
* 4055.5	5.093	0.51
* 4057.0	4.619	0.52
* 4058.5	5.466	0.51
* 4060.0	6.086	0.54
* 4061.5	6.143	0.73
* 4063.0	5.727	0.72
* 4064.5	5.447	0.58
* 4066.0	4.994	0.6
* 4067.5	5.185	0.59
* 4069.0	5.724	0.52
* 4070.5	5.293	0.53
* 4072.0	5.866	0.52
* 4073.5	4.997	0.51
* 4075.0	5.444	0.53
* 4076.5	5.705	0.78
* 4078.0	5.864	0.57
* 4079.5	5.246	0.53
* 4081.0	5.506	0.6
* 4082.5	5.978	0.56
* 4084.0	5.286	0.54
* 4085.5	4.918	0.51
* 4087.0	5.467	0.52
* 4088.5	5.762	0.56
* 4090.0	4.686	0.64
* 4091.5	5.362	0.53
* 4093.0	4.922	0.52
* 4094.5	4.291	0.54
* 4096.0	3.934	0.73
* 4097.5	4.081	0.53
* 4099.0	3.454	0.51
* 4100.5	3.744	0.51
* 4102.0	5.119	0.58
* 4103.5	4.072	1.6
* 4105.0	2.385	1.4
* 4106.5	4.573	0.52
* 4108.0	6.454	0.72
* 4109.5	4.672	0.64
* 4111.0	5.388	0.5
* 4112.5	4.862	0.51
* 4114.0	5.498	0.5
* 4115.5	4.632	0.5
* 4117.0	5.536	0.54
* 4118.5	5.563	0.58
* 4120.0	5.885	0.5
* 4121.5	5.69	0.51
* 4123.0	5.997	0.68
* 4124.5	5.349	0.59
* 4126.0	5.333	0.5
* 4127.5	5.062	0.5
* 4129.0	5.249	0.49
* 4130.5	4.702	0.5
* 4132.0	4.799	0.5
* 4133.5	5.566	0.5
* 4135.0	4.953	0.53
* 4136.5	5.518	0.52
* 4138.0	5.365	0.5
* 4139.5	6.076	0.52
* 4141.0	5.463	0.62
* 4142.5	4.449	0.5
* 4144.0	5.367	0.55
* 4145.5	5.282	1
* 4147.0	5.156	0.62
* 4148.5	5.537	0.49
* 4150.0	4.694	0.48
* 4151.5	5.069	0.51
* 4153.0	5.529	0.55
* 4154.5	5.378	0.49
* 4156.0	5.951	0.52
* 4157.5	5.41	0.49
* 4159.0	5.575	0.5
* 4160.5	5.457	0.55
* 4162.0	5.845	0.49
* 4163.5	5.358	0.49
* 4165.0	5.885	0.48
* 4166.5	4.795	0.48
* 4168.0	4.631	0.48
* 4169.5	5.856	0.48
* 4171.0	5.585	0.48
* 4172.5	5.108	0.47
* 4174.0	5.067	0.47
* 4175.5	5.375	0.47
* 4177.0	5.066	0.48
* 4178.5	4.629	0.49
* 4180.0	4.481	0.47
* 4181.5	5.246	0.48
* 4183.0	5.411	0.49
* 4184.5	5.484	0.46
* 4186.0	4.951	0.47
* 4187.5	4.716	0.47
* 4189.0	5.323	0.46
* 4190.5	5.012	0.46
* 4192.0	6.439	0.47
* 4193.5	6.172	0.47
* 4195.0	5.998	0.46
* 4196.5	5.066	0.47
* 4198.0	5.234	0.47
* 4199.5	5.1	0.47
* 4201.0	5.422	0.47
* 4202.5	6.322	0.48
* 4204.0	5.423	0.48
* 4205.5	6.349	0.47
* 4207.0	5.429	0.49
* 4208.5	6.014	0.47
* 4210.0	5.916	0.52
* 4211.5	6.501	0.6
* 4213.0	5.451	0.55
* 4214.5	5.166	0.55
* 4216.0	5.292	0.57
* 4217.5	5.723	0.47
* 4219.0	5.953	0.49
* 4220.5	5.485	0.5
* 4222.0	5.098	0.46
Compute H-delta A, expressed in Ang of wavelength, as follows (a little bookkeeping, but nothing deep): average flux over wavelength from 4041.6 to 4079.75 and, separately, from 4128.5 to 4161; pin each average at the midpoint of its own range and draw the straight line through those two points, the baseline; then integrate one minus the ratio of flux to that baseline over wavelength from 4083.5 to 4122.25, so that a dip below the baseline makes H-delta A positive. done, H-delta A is 3.8 Ang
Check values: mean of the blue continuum 5.48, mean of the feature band 4.85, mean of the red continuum 5.3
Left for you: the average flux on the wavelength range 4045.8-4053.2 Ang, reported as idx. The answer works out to 5.39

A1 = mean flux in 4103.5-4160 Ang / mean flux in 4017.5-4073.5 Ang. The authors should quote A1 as 1.0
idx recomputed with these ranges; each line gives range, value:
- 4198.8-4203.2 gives 5.61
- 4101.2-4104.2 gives 4.59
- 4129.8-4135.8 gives 5.01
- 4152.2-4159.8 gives 5.56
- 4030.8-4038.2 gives 5.29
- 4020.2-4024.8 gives 5.21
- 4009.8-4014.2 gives 5.6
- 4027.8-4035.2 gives 5.25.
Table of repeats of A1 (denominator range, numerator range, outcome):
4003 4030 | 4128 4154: 0.96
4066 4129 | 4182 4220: 1.10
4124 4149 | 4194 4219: 1.08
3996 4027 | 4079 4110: 0.91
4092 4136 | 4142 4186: 1.08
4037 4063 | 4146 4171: 0.97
